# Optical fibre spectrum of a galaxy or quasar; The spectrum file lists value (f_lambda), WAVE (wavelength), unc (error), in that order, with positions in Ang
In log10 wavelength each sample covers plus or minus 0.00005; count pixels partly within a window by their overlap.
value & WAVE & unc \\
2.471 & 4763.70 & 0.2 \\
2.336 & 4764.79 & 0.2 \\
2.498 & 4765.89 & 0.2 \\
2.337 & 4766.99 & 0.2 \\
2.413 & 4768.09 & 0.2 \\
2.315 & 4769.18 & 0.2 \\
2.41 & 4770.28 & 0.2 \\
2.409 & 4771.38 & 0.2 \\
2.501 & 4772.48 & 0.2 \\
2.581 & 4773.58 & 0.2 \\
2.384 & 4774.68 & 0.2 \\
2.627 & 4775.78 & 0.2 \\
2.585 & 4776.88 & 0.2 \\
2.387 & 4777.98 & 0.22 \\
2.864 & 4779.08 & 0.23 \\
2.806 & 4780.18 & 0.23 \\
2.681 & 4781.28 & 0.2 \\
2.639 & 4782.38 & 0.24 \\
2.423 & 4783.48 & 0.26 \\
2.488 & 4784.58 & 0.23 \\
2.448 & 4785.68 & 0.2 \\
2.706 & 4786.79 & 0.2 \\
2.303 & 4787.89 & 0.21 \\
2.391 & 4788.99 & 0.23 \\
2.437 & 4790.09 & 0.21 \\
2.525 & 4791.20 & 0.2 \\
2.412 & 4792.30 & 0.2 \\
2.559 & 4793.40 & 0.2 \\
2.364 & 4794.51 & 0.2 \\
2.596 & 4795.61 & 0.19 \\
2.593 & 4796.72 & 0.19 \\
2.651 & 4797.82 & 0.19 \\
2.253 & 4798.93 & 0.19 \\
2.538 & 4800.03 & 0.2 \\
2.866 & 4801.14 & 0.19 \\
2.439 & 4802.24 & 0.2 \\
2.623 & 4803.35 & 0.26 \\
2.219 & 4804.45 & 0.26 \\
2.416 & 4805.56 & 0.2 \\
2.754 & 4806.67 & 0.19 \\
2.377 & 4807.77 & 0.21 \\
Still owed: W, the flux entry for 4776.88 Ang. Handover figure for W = 2.585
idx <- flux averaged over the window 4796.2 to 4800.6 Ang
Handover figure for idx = 2.51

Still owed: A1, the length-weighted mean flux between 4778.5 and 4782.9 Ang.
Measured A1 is 2.75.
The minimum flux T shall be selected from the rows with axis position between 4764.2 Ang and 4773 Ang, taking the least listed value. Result 2.315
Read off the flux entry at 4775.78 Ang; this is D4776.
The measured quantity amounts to 2.627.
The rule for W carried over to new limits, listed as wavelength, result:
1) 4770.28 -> 2.41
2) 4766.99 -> 2.337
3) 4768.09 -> 2.413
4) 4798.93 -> 2.253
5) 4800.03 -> 2.538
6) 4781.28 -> 2.681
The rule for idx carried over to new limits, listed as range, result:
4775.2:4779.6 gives 2.61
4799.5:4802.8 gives 2.61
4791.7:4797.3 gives 2.51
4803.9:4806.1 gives 2.32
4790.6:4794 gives 2.49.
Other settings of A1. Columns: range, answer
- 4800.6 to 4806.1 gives 2.51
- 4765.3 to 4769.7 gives 2.39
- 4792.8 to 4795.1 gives 2.46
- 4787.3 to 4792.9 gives 2.42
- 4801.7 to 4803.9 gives 2.53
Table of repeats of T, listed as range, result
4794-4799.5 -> 2.253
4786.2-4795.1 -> 2.303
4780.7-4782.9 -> 2.639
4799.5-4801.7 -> 2.538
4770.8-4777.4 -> 2.384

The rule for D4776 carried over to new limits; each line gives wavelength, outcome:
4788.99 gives 2.391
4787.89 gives 2.303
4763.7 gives 2.471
